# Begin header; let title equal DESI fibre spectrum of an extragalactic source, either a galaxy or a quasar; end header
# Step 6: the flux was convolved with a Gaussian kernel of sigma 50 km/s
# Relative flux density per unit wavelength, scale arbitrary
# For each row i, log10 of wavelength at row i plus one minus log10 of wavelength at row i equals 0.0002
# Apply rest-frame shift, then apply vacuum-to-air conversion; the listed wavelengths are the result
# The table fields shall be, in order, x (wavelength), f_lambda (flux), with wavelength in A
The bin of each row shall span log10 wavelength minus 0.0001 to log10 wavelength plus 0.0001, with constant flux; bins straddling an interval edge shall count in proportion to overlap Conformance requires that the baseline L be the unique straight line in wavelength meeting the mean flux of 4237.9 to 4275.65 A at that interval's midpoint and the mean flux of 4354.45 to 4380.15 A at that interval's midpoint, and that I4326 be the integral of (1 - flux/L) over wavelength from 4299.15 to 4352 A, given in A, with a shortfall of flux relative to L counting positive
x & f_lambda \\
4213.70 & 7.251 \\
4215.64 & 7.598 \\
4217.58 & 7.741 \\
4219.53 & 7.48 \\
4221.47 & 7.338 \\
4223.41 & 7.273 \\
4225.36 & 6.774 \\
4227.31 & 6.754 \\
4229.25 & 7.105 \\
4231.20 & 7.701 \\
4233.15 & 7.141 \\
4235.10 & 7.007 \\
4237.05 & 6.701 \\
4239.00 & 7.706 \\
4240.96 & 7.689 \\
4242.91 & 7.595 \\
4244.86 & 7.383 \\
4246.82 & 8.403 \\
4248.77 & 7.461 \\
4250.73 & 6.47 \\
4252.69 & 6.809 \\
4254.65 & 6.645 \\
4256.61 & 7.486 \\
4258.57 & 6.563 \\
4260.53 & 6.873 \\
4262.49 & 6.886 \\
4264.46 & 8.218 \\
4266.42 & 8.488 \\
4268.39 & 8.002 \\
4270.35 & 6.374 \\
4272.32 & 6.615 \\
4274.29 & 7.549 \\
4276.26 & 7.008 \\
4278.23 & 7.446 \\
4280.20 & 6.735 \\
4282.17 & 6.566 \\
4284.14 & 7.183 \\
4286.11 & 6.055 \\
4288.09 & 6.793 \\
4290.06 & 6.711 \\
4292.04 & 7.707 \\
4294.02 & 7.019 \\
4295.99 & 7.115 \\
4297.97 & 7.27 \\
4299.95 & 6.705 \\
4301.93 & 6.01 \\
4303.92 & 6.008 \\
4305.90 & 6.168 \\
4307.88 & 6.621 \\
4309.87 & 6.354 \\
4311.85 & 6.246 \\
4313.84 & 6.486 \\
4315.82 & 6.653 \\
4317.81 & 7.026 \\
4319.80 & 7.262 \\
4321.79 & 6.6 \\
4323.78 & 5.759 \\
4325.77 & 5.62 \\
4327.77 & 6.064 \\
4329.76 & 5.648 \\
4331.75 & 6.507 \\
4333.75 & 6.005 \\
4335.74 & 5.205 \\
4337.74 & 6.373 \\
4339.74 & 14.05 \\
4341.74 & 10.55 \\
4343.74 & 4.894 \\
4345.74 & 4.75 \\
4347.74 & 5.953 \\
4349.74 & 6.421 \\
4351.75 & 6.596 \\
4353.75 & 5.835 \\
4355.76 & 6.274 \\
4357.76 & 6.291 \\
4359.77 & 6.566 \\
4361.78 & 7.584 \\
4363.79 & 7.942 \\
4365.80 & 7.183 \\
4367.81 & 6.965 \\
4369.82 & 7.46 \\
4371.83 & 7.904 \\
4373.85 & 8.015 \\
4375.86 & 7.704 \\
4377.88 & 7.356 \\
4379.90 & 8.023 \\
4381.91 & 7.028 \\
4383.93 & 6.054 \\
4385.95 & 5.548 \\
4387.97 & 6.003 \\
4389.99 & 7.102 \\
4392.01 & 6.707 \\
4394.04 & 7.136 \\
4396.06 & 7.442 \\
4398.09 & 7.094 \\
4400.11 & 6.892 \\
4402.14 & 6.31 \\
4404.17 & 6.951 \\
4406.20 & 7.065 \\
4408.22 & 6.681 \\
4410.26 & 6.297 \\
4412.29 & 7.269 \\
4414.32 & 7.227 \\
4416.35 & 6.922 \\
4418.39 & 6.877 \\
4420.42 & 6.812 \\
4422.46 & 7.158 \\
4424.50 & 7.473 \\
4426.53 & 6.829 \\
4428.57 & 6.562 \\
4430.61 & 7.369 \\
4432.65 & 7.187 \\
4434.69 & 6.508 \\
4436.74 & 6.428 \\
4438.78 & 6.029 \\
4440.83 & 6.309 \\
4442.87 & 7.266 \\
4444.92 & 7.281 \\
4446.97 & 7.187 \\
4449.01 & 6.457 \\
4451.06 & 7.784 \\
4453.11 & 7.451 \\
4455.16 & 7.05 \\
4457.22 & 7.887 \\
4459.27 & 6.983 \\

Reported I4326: 5.0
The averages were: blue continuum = 7.32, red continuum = 7.29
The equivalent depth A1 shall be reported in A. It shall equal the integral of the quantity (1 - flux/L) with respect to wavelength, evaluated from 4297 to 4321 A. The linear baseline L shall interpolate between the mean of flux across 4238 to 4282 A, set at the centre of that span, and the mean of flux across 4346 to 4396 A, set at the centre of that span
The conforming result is 1.80 A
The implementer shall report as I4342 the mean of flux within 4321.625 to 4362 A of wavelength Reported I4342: 6.63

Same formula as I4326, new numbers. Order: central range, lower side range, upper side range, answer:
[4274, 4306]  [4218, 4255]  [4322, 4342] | 1.3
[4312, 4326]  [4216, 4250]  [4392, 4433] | 1.3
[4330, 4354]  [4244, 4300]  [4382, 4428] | 0.1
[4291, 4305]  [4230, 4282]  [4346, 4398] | 0.6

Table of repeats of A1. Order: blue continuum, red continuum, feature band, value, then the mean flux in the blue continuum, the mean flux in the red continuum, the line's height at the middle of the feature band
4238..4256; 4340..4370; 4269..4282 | 0.5 A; 7.35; 6.91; 7.24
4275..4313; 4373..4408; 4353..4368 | 0.1 A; 6.73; 6.96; 6.88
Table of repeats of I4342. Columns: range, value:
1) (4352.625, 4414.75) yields 6.96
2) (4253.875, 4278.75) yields 7.24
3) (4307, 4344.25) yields 6.87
